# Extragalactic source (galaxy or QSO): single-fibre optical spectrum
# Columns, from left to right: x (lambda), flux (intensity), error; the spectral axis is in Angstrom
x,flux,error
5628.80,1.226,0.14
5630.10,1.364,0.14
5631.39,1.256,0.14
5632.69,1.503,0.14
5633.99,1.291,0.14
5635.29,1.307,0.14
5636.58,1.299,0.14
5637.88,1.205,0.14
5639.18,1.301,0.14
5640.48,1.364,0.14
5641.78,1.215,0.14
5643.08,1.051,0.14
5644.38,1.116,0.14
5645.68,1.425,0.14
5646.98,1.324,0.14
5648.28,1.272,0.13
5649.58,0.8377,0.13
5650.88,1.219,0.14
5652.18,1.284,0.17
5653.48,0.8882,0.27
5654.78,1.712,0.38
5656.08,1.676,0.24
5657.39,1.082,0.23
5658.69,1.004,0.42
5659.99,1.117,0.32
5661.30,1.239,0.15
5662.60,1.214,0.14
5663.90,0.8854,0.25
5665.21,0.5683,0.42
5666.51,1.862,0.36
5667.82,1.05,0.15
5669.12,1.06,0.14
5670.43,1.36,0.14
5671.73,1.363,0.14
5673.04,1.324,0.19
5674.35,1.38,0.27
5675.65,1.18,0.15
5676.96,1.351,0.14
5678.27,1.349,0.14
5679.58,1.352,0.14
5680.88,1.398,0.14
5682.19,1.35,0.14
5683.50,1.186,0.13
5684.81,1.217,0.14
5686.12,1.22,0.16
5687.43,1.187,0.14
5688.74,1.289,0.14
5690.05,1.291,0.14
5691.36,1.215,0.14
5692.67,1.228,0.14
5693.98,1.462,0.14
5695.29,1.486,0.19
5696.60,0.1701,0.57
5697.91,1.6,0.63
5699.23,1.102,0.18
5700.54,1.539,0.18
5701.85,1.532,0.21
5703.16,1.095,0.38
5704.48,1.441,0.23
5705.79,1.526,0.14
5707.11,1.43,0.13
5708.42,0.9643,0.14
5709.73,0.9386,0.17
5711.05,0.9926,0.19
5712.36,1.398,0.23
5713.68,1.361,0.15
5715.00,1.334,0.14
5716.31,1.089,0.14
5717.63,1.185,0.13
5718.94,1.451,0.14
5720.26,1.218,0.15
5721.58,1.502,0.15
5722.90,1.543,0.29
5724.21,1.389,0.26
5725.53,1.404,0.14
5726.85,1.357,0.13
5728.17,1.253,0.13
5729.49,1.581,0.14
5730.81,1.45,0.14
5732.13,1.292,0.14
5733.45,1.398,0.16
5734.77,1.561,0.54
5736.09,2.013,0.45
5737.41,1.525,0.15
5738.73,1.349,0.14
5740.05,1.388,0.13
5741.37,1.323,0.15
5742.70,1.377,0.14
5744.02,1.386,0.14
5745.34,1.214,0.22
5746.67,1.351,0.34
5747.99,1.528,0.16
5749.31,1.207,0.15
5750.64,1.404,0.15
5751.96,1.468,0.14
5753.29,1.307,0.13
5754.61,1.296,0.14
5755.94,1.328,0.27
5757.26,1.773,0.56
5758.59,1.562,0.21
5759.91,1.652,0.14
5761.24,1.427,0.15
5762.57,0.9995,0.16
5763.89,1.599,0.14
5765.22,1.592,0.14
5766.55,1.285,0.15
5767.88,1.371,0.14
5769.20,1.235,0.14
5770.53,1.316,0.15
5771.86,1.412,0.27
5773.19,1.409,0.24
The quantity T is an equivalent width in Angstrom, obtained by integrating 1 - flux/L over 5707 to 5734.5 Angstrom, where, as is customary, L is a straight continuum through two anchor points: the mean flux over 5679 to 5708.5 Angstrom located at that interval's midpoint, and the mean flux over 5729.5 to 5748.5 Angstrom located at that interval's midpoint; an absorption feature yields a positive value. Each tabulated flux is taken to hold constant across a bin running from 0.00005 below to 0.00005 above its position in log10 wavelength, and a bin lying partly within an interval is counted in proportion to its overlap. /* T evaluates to 1.3 Angstrom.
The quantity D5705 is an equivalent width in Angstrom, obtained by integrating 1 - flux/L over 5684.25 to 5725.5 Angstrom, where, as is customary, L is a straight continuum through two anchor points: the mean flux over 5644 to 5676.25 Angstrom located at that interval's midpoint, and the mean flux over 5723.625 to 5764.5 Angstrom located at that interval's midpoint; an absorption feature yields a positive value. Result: 1.73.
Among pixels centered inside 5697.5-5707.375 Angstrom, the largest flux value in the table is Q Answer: 1.6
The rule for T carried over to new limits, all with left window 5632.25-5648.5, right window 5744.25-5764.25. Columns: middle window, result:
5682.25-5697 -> 1.5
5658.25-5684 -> 1.6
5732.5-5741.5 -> -0.8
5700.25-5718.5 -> 1.1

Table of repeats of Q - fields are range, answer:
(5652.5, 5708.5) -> 1.862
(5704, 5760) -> 2.013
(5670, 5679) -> 1.38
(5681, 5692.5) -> 1.35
